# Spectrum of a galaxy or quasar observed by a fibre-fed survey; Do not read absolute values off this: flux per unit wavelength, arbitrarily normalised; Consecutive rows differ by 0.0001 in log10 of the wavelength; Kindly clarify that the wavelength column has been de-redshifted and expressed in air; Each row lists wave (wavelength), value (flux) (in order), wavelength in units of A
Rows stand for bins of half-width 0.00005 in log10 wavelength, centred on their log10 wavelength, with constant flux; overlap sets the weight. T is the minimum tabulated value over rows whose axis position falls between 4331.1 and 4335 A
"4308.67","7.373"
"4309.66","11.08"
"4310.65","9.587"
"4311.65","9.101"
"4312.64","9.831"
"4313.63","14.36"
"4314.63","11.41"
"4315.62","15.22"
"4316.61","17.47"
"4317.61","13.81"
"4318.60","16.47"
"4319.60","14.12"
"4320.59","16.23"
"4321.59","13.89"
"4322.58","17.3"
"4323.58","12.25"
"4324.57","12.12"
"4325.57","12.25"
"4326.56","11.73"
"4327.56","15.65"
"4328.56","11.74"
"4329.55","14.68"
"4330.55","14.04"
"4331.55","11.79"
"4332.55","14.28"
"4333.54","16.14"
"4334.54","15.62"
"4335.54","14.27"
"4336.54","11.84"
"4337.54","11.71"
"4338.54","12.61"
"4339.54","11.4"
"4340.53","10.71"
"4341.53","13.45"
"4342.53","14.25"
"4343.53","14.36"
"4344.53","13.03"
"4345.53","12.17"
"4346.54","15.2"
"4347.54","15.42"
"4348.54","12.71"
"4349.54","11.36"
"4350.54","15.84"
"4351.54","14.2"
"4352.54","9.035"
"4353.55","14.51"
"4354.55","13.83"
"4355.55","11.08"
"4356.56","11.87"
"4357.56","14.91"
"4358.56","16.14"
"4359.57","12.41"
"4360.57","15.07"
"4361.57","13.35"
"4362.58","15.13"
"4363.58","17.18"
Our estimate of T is 11.79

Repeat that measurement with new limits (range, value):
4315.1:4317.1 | 15.22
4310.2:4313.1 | 9.101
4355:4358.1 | 11.08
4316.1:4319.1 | 13.81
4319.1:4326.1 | 12.12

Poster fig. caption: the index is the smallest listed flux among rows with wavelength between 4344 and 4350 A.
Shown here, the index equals 11.36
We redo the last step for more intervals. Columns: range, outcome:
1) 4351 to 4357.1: 9.035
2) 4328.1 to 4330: 11.74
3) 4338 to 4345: 10.71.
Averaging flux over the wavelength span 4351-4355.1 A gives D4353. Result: 12.9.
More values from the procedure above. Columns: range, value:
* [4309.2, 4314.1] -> 10.8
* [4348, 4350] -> 12.1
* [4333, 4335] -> 15.9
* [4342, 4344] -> 14.3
